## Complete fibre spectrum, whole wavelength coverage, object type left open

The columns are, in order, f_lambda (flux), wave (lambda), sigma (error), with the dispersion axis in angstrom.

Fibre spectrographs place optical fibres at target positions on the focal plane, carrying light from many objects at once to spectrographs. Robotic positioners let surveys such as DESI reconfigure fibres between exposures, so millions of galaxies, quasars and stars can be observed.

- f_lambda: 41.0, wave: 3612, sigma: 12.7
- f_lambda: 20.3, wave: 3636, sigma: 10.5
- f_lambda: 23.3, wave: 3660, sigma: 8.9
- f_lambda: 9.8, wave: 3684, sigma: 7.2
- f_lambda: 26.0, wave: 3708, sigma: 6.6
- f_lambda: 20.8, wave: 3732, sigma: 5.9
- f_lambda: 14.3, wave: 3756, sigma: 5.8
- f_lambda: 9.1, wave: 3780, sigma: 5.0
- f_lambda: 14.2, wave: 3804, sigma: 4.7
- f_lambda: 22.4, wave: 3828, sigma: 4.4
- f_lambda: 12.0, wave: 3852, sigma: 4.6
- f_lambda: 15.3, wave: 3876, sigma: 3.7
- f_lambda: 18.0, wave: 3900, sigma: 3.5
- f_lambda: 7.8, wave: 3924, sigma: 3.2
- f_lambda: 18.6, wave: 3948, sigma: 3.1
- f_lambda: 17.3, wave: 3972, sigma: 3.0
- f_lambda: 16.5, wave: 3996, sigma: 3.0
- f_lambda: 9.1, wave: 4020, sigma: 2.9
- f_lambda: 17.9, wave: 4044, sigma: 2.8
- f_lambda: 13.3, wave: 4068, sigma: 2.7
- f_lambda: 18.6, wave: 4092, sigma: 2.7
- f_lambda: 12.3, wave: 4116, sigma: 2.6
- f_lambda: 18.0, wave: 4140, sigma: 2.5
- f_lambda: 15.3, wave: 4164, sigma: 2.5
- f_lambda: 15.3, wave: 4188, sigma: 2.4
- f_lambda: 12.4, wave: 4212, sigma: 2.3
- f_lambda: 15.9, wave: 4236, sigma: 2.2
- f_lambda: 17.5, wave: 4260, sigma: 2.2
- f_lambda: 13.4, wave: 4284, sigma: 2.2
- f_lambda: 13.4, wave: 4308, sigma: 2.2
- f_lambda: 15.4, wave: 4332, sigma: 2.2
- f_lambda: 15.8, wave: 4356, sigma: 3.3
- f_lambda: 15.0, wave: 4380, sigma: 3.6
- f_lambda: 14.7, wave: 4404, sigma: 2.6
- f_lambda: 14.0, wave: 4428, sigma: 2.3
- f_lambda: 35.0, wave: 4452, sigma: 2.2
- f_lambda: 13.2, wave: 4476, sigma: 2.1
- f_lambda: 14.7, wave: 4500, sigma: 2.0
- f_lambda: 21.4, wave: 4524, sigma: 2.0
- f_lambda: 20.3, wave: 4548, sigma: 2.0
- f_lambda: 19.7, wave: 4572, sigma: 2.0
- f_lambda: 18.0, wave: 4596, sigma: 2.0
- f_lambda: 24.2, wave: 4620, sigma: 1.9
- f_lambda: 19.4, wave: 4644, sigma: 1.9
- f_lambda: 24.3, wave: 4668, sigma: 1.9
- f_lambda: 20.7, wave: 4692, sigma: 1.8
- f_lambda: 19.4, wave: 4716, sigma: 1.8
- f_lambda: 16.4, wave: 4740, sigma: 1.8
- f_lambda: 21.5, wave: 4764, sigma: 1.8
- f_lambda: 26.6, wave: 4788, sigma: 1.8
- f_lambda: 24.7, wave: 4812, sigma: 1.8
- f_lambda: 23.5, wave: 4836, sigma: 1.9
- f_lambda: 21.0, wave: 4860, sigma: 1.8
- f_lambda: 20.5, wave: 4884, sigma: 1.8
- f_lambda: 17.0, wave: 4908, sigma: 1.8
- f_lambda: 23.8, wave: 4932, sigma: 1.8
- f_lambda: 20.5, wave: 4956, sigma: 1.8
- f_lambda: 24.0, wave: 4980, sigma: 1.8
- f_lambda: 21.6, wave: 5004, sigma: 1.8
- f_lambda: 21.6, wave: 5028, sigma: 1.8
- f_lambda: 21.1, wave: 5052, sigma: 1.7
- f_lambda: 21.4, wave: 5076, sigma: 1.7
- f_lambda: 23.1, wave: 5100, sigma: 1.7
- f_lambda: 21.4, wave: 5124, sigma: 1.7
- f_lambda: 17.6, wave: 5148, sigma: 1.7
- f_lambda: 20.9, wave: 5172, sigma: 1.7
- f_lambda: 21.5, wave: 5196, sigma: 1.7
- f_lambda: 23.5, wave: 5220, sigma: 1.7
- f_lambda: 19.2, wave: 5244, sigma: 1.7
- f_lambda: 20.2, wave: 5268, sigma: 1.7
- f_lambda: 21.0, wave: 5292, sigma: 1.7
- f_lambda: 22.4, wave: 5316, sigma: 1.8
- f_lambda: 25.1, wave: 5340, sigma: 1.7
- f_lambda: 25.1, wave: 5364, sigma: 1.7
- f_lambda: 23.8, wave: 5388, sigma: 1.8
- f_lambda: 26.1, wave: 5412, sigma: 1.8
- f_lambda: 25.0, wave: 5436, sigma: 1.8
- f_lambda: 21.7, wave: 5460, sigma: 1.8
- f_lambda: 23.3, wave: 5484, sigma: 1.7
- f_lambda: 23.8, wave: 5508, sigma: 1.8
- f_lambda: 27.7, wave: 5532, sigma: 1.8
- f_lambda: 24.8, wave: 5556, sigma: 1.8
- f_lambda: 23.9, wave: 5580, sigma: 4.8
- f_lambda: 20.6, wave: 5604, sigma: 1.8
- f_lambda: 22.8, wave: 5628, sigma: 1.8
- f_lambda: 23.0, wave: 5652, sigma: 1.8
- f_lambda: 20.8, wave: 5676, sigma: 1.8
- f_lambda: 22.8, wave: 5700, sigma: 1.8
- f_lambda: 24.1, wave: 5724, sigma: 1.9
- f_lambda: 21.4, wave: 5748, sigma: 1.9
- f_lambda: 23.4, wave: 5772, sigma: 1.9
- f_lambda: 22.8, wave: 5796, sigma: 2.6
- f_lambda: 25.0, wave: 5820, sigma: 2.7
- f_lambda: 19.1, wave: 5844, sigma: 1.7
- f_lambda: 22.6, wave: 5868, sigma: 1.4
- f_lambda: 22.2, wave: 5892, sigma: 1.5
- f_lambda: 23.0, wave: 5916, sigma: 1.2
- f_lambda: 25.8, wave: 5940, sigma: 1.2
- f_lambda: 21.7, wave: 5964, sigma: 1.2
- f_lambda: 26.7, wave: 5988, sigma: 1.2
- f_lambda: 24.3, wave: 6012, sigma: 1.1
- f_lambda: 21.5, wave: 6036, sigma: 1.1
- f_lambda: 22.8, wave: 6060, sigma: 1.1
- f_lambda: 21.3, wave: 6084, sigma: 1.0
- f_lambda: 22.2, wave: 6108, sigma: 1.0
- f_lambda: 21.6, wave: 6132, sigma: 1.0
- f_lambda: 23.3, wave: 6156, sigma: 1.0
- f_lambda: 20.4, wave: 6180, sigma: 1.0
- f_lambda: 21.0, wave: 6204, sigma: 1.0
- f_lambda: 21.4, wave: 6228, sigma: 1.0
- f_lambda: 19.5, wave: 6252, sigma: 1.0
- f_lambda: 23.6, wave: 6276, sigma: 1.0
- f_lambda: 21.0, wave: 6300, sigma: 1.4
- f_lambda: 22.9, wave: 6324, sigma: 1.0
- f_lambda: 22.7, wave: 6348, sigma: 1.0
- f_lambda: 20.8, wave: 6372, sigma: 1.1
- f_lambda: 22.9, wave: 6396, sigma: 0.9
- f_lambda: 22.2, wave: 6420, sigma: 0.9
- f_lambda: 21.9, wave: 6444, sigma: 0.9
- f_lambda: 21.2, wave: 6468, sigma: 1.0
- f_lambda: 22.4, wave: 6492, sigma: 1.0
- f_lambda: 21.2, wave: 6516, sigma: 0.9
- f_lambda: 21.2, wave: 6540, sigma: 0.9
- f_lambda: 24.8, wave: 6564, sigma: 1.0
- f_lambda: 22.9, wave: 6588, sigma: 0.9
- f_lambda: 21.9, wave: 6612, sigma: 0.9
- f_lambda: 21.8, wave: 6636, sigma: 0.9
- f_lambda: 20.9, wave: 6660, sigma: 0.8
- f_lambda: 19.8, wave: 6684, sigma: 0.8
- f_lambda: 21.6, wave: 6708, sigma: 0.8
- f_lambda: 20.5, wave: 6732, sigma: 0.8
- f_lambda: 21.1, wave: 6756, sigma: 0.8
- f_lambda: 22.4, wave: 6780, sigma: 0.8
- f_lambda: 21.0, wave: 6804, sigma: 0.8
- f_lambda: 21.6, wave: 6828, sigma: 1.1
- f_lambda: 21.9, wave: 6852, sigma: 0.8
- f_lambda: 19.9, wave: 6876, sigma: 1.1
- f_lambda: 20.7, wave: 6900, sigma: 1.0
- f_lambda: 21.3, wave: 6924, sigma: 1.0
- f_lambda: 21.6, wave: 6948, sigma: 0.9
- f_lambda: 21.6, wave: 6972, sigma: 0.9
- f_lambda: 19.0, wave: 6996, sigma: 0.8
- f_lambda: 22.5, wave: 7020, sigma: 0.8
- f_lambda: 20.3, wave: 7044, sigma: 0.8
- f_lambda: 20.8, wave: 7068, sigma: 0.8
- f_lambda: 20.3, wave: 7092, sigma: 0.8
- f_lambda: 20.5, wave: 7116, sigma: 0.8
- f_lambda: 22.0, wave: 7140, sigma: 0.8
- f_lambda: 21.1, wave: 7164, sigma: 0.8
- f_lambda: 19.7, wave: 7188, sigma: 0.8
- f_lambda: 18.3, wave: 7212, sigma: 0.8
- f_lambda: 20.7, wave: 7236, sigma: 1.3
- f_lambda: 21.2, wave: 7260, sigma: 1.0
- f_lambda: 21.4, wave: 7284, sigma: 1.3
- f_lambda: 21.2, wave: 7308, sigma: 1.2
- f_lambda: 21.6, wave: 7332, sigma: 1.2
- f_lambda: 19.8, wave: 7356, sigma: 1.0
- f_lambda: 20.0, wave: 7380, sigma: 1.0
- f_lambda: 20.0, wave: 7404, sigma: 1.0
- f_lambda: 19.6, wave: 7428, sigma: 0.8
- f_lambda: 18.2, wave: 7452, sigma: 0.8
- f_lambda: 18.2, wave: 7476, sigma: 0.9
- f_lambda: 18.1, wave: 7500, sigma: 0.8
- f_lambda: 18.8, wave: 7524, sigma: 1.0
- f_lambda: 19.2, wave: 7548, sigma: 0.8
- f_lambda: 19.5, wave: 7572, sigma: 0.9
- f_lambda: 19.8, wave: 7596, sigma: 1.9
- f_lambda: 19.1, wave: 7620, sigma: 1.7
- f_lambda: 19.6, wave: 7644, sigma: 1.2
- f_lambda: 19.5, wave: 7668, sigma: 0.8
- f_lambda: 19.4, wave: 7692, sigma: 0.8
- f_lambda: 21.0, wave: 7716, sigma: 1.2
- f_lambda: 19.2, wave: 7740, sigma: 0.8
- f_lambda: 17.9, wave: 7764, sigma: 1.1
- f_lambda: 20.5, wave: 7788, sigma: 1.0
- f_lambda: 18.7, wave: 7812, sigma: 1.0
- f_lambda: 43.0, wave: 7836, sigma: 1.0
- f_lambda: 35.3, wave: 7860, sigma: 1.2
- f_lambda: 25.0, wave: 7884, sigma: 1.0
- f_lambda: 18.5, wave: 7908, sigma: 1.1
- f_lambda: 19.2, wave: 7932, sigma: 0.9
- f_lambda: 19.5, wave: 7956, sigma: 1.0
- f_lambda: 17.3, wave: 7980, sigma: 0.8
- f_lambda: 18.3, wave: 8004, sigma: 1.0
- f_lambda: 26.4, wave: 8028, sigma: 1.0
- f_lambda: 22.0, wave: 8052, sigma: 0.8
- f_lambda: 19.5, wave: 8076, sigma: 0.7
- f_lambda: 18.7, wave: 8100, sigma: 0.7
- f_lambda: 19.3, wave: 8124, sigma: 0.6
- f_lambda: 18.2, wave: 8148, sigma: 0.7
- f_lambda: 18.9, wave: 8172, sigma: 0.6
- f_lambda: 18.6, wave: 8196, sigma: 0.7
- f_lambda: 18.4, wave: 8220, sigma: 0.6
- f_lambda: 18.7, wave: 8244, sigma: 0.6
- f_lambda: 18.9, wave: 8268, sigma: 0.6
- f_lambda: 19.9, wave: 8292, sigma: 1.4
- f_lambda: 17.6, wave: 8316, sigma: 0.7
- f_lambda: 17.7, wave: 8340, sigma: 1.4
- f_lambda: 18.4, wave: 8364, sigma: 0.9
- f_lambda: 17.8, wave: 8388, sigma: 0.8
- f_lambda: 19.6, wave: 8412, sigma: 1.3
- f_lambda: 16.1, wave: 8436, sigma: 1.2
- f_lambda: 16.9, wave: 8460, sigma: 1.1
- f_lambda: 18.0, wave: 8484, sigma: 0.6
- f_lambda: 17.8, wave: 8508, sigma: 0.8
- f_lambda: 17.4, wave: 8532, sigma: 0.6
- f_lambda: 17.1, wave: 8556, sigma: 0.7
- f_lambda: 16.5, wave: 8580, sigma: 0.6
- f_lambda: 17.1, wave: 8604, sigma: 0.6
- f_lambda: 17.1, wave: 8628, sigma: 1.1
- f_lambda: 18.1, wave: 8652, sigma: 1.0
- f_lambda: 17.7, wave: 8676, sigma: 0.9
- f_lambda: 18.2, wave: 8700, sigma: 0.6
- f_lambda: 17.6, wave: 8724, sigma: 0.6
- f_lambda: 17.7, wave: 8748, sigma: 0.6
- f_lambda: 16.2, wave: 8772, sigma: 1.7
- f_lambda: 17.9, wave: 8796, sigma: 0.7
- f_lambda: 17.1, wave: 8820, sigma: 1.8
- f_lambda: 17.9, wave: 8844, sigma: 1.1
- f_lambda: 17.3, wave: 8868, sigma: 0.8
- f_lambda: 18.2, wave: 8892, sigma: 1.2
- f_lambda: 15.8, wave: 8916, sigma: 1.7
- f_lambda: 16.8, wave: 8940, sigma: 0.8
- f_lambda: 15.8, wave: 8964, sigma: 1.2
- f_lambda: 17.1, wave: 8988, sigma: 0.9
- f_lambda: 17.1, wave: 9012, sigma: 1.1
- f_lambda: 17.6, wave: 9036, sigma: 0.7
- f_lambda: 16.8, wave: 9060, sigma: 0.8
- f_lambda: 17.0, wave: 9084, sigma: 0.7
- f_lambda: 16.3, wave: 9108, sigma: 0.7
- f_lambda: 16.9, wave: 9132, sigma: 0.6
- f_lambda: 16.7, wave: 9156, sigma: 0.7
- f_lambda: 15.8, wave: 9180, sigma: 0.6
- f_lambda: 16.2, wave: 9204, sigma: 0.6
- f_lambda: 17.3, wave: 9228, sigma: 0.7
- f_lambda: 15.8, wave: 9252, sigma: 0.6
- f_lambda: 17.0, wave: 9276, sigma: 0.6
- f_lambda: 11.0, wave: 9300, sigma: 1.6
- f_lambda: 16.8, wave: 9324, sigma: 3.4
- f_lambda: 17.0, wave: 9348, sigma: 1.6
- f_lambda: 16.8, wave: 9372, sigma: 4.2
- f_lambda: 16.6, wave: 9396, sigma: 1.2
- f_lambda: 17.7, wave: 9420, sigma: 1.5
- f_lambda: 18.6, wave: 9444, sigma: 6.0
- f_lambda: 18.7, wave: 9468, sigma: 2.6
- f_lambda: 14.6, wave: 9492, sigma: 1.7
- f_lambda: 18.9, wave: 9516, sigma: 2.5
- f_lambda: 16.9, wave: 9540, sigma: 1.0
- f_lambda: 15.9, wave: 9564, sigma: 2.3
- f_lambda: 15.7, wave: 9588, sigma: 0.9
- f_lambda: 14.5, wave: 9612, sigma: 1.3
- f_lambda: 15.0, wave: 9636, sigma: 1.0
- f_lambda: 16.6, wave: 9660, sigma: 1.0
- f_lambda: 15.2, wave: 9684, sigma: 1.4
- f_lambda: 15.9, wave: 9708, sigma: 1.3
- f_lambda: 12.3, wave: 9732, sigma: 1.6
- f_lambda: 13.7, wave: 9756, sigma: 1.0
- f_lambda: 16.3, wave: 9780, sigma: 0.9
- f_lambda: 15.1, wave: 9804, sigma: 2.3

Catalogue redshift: 0.20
